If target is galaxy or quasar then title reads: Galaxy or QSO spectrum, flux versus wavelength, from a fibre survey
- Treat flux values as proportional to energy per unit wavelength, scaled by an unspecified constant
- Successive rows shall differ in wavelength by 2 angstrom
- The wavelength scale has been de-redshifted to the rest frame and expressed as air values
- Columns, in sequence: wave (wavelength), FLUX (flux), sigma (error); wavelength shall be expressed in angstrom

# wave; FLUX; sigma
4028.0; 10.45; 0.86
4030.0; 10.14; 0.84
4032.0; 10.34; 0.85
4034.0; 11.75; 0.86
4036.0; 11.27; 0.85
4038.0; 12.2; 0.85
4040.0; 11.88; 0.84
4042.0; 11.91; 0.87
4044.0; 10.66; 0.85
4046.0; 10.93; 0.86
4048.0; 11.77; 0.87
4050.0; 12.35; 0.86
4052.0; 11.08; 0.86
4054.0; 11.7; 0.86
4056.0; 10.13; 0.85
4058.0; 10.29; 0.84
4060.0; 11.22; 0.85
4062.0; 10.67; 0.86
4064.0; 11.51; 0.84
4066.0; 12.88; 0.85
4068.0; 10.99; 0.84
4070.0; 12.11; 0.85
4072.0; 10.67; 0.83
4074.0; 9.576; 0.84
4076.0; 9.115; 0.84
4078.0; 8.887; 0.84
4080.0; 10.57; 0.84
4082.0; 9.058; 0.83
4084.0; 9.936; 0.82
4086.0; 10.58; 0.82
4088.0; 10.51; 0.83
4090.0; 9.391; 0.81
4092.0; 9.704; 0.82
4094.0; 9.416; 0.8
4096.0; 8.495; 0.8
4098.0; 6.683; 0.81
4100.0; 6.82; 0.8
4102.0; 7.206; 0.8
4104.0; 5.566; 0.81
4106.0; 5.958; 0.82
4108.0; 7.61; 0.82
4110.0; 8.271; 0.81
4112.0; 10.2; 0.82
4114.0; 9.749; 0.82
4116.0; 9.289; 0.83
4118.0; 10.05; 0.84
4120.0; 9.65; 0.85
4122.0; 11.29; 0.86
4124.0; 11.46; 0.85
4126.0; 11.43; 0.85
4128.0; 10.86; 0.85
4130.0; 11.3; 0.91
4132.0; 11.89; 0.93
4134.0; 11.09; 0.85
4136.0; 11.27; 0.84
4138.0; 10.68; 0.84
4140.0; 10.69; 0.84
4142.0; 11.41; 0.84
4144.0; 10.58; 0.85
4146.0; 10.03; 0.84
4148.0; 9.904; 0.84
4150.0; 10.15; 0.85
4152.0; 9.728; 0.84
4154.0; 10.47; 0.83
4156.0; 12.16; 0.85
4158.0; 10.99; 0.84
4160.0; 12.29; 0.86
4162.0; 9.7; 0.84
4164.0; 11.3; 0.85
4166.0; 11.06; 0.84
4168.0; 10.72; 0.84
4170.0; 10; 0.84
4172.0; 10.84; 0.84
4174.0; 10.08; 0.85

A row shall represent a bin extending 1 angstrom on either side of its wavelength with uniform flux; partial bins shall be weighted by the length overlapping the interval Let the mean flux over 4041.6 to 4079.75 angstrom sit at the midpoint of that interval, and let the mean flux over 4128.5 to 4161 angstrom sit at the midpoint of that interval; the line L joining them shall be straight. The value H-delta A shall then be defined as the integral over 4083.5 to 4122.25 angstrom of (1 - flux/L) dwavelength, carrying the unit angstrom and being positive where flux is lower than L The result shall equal 7.7 angstrom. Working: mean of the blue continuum 10.9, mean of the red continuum 10.9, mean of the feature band 8.76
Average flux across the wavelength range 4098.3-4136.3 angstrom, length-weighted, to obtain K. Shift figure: 9.44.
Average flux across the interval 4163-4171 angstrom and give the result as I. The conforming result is 10.8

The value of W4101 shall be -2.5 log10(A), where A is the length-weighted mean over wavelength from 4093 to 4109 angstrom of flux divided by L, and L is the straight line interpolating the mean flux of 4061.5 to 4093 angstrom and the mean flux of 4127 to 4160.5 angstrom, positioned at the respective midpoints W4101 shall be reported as 0.41 mag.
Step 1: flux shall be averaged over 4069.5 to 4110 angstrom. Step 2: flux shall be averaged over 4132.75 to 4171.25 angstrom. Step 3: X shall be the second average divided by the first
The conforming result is 1.22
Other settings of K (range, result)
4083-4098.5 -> 9.43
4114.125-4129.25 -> 10.5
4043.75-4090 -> 10.7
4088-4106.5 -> 7.89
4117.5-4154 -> 10.7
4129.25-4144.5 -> 11.1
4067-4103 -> 9.43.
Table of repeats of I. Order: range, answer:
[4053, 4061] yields 10.8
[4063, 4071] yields 11.9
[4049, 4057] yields 11.3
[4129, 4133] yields 11.6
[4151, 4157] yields 10.8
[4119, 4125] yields 10.8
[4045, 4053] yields 11.5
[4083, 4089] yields 10.3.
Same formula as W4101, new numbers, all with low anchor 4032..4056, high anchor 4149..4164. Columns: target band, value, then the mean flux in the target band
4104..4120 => 0.28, 8.59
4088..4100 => 0.27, 8.73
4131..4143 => -0.02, 11.2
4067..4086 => 0.12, 10.1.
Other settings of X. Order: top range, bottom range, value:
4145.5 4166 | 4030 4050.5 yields 0.94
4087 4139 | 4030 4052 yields 0.83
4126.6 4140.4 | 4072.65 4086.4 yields 1.15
